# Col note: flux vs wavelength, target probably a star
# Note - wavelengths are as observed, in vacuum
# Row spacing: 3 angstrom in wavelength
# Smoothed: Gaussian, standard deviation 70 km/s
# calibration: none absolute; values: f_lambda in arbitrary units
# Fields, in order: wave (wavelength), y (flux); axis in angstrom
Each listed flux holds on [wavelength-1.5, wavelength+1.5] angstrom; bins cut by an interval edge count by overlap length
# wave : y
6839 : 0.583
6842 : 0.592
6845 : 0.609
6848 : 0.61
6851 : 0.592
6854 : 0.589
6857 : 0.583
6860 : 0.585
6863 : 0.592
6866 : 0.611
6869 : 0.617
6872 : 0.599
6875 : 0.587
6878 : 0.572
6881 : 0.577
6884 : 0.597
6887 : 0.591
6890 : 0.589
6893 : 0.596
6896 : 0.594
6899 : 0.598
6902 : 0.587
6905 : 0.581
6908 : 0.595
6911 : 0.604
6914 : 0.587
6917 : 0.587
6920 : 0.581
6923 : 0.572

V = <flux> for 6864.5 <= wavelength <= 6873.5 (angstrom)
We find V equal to 0.609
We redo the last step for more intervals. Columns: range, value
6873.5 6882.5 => 0.579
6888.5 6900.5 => 0.594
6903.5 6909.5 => 0.588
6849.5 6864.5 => 0.588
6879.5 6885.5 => 0.587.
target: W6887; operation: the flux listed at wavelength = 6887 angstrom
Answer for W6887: 0.591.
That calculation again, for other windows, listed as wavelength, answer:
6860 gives 0.585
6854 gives 0.589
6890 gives 0.589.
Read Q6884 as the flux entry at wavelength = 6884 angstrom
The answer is 0.597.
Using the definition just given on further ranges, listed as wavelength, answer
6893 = 0.596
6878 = 0.572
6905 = 0.581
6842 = 0.592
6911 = 0.604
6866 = 0.611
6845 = 0.609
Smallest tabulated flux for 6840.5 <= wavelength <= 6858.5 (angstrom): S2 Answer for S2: 0.583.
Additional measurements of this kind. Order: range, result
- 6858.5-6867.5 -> 0.585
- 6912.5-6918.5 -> 0.587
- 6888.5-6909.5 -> 0.581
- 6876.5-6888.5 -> 0.572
